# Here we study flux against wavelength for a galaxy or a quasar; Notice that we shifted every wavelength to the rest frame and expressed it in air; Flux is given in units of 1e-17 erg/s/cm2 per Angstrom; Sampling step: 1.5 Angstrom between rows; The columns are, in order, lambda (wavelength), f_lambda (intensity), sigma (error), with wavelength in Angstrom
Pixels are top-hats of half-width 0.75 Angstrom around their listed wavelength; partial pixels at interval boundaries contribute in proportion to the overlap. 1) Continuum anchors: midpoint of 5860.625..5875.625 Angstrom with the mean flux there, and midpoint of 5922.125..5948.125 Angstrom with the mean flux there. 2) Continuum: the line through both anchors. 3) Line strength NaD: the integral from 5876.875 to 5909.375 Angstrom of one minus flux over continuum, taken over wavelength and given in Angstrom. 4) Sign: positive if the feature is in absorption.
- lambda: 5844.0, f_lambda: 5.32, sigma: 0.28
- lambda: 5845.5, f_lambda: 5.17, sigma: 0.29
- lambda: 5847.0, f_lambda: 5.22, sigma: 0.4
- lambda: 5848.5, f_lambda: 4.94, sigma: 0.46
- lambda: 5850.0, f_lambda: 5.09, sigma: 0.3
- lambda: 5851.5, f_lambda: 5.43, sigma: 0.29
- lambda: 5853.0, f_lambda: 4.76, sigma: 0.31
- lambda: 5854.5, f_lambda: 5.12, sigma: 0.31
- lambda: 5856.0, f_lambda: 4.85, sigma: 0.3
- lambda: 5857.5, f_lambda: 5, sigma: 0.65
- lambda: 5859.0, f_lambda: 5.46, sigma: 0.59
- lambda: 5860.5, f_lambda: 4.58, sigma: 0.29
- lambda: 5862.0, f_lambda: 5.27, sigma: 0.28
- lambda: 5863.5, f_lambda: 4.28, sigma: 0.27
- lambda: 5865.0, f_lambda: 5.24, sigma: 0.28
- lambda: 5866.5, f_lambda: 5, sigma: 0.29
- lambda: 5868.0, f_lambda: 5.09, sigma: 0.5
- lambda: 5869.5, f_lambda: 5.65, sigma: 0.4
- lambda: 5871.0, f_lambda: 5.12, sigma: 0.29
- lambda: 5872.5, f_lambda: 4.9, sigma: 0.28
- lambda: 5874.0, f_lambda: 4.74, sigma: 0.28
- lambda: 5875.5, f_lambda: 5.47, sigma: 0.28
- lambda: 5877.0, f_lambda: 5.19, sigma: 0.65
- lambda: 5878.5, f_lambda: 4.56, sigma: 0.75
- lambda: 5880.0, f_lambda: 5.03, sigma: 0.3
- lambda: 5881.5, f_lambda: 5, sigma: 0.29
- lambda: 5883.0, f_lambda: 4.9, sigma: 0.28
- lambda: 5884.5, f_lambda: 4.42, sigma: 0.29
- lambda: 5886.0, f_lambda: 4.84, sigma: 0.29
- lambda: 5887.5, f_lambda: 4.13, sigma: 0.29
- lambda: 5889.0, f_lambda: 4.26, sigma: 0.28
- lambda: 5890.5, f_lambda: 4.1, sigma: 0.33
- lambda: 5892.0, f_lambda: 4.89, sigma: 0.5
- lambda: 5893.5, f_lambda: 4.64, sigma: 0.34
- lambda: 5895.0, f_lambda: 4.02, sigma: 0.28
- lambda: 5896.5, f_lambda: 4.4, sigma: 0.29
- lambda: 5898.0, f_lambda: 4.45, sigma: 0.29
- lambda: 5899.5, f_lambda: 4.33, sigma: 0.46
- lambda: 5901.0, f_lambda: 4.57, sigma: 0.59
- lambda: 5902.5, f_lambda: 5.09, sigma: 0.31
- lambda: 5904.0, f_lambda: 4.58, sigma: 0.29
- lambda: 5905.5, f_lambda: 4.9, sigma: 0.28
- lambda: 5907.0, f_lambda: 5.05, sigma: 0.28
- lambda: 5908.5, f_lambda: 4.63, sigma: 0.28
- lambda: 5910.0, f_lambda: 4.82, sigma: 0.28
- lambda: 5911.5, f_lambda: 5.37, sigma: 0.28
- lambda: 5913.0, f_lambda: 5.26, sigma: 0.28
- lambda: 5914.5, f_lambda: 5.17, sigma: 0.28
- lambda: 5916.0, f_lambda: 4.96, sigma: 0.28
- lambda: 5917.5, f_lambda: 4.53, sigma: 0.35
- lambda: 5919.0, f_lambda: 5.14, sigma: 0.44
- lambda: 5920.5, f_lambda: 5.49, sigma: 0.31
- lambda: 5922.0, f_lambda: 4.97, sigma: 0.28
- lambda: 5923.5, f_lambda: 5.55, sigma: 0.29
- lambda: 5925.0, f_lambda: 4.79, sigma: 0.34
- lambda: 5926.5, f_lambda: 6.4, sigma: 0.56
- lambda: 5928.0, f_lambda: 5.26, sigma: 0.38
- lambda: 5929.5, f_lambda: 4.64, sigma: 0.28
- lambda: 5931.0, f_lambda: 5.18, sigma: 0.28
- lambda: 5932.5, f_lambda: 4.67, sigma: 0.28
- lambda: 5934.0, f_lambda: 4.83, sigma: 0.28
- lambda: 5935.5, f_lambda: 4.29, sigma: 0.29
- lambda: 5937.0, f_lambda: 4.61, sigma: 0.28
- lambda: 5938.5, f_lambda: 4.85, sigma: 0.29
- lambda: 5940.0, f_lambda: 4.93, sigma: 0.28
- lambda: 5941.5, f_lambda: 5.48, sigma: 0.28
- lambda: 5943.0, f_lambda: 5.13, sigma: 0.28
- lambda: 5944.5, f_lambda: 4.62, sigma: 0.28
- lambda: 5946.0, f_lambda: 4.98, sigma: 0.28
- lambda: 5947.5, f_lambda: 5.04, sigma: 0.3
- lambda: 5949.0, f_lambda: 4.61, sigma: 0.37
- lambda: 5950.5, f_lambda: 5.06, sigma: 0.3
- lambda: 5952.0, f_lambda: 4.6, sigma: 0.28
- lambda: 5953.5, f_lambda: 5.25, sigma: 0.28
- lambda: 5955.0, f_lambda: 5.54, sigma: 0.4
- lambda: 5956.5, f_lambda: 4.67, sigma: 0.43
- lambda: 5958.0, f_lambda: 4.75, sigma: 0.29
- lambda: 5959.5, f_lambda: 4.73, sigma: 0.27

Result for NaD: 2.6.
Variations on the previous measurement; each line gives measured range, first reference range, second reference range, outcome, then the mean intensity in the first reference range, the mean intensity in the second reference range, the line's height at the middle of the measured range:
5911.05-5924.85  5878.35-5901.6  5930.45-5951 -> -1.23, 4.53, 4.87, 4.72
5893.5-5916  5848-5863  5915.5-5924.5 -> 1.44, 5.04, 5.1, 5.09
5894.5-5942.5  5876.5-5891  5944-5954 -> -1.51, 4.64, 4.88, 4.77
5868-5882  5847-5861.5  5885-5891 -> -1.40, 5.04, 4.35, 4.61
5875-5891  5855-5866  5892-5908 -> 0.17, 4.96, 4.62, 4.76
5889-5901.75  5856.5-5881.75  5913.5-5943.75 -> 1.58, 5.03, 5.05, 5.04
